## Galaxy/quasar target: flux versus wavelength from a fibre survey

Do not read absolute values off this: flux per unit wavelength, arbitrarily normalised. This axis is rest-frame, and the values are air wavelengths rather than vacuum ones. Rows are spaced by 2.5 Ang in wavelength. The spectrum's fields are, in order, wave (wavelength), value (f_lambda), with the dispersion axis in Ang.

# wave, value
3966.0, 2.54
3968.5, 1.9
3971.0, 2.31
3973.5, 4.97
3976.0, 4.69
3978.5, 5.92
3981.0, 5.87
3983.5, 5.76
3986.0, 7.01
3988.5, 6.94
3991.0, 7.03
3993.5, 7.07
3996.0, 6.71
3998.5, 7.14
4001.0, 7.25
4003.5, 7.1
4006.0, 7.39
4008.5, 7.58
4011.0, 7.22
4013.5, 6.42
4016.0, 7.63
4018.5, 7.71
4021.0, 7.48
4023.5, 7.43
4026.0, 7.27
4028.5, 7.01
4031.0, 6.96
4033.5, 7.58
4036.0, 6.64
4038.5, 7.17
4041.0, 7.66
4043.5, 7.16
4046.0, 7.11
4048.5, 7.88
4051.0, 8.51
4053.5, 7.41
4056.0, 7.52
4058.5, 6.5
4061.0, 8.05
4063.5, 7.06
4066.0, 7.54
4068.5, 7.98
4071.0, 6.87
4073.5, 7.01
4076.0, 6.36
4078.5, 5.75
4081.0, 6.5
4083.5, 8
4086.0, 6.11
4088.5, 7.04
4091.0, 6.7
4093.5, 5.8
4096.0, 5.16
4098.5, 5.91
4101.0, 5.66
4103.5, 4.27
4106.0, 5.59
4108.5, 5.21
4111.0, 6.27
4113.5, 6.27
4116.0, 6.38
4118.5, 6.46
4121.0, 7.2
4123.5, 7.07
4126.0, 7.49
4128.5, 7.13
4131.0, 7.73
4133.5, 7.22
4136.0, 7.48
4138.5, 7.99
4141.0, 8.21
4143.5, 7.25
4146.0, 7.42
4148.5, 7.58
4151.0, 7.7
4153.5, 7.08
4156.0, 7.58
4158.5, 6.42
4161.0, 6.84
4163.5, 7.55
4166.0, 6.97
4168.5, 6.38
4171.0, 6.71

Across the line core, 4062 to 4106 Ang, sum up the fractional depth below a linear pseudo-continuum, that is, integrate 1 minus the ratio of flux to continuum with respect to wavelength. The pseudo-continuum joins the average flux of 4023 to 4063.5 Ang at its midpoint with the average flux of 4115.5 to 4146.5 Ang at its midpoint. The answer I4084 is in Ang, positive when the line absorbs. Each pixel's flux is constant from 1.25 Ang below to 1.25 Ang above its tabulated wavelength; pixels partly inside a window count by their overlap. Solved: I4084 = 5.42 Ang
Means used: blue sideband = 7.36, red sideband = 7.33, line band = 6.44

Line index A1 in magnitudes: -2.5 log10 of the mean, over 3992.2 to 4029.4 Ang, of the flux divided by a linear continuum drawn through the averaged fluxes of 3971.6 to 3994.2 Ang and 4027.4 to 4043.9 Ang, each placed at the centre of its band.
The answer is -0.10 mag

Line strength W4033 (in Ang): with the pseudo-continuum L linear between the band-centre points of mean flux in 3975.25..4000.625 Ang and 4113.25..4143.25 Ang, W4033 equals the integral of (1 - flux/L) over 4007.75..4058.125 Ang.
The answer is -4.7 Ang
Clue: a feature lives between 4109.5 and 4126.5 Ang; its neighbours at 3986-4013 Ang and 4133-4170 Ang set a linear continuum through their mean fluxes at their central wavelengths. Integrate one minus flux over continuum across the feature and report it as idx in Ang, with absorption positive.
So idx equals 1.4 Ang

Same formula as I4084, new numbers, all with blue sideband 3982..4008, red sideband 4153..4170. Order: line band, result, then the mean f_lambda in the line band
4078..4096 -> 1.20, 6.49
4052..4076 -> -1.15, 7.29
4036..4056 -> -1.56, 7.5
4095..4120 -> 4.39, 5.74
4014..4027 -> -0.93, 7.45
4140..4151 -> -1.02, 7.61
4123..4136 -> -0.74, 7.36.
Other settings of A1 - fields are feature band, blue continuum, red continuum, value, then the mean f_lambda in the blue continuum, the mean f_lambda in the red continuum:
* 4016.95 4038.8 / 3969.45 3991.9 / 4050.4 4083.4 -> -0.133 mag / 5.54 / 7.16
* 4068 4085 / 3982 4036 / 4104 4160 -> 0.028 mag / 7.11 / 7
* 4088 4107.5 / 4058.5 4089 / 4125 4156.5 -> 0.249 mag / 7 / 7.53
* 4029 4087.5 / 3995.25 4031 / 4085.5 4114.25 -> -0.110 mag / 7.24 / 5.82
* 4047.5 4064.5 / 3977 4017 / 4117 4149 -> -0.070 mag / 6.86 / 7.39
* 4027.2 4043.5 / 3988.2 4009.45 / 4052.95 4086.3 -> -0.011 mag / 7.14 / 7.07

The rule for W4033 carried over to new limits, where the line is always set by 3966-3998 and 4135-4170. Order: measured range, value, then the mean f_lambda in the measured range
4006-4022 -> -4.3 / 7.34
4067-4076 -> -1.0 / 7.17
